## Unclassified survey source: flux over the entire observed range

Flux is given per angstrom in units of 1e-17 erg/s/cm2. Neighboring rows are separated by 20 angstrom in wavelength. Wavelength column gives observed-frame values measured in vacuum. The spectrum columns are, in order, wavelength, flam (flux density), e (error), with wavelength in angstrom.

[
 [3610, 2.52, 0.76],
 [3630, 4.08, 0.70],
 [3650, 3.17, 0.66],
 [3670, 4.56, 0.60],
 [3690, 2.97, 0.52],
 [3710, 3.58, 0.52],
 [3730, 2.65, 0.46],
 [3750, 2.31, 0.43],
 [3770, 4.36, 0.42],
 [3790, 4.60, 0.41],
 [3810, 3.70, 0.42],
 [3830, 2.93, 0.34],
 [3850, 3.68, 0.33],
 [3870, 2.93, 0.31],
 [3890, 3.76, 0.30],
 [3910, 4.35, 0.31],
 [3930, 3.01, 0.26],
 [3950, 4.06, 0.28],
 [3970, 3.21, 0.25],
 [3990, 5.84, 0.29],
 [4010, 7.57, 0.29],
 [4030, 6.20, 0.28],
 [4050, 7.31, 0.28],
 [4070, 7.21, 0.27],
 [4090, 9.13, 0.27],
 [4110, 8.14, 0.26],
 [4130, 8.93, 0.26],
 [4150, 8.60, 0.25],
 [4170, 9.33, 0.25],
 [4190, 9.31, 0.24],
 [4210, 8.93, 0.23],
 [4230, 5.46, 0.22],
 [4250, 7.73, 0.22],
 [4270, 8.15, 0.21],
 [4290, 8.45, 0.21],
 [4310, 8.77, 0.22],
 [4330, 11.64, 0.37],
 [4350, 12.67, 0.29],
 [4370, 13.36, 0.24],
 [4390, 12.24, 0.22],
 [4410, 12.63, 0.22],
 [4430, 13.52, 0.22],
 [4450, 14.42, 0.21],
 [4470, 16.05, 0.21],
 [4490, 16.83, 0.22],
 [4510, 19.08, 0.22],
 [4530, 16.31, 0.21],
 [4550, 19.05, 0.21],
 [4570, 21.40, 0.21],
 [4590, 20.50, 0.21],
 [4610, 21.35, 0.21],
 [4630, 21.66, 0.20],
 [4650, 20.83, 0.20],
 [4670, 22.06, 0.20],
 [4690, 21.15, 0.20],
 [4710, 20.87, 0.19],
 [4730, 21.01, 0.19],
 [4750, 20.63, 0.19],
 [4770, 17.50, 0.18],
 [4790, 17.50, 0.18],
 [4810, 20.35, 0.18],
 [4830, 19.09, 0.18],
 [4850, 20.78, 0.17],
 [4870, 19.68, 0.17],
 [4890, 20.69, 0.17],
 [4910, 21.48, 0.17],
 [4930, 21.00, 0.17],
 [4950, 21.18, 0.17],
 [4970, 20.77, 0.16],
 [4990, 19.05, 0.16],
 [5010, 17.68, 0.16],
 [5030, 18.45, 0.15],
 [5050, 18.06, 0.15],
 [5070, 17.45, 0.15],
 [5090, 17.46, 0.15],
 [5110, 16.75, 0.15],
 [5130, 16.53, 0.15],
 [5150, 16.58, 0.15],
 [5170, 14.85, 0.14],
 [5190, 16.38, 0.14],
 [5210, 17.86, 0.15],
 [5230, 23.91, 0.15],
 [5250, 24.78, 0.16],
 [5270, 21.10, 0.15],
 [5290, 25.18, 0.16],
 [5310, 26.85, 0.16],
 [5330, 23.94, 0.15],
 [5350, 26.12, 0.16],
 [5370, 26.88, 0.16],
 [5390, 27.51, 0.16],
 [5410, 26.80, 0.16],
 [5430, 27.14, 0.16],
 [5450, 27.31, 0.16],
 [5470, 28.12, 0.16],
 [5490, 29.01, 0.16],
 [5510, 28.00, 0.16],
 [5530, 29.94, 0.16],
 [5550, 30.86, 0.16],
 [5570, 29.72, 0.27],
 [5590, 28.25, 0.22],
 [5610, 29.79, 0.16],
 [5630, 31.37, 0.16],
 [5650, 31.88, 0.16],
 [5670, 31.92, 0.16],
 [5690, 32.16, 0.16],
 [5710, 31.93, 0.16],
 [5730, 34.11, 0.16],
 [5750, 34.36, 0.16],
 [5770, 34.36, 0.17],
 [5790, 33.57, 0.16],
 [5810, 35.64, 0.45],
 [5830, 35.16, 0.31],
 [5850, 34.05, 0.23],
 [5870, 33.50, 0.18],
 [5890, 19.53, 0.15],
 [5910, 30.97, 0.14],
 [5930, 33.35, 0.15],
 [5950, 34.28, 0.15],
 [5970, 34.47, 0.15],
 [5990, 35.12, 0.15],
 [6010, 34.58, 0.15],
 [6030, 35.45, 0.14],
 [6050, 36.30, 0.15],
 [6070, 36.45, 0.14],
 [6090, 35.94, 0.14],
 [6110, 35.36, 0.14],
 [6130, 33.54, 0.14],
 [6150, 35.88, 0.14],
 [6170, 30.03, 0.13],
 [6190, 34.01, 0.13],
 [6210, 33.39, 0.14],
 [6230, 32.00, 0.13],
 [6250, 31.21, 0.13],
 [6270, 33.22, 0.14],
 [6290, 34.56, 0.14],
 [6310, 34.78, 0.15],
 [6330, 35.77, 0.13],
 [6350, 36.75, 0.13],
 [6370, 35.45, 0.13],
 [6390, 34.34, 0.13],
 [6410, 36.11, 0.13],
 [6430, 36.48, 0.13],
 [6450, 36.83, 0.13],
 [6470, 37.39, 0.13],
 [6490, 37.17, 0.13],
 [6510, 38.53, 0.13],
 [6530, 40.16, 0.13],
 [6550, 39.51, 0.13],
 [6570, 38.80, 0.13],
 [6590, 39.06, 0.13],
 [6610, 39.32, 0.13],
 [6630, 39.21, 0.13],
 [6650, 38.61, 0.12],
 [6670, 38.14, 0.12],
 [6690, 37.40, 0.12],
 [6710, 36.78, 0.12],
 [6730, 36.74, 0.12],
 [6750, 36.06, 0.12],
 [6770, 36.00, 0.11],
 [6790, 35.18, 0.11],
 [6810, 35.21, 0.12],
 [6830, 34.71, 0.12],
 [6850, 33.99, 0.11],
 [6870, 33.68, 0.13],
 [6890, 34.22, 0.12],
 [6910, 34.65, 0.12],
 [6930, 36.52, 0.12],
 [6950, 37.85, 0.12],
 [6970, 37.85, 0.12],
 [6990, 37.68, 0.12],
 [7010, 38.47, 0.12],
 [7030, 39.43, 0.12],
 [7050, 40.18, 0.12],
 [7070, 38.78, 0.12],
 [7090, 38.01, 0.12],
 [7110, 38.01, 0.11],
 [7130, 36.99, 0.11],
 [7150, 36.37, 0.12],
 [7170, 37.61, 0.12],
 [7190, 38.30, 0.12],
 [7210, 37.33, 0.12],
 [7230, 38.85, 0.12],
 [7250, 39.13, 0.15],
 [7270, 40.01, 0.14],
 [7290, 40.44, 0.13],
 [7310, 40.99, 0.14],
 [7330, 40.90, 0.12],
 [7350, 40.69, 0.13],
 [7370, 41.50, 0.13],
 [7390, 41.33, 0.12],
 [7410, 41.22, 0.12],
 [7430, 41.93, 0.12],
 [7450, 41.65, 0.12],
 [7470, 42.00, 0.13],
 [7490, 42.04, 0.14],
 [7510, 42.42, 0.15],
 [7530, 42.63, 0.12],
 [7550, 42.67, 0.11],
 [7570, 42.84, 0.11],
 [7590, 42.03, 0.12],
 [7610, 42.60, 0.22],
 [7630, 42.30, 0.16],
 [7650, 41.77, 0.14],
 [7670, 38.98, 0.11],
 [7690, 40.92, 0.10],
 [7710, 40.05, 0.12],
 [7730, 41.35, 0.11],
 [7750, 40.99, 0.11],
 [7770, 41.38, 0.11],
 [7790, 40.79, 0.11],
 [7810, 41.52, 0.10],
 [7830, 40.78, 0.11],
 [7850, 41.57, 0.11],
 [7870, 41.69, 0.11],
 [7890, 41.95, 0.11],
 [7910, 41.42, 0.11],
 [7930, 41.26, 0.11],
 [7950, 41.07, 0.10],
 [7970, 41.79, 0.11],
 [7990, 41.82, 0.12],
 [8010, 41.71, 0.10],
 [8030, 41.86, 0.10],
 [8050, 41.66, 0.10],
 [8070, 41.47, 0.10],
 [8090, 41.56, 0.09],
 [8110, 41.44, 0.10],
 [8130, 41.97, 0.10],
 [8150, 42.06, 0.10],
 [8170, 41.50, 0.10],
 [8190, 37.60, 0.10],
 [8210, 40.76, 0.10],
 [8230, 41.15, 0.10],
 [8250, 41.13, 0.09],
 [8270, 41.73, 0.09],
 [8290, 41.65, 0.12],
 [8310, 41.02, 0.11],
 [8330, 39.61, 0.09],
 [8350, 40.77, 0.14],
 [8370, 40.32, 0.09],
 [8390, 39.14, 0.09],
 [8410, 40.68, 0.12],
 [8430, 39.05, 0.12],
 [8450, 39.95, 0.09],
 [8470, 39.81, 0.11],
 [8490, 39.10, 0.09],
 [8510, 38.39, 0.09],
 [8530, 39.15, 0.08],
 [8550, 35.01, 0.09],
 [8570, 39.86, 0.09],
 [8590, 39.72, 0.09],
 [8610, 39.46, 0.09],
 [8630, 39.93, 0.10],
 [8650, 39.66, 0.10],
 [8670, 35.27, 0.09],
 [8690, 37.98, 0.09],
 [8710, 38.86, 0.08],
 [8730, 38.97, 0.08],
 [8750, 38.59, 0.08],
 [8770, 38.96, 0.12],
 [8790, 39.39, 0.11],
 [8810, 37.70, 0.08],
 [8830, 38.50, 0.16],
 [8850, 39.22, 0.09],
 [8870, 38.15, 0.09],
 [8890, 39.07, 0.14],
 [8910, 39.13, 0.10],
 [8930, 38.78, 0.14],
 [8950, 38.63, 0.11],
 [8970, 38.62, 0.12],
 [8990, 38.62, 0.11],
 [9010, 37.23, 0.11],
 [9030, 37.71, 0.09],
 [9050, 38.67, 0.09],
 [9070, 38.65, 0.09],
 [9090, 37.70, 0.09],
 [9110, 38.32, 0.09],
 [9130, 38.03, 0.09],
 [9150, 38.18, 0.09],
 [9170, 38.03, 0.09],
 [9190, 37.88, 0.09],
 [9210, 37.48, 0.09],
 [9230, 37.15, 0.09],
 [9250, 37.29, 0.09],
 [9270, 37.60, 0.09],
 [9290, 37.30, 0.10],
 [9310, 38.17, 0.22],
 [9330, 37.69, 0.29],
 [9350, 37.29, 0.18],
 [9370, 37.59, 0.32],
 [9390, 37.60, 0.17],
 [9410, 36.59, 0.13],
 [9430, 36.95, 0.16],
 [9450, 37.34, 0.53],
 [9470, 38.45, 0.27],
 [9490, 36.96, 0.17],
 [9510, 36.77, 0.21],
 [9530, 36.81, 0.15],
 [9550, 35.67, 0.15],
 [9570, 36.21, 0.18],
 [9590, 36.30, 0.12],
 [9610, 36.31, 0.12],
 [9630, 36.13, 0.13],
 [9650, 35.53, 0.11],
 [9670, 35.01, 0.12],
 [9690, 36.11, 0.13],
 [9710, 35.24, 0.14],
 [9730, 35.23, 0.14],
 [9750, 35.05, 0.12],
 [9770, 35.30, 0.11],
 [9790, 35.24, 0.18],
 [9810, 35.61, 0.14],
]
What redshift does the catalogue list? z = 0.000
